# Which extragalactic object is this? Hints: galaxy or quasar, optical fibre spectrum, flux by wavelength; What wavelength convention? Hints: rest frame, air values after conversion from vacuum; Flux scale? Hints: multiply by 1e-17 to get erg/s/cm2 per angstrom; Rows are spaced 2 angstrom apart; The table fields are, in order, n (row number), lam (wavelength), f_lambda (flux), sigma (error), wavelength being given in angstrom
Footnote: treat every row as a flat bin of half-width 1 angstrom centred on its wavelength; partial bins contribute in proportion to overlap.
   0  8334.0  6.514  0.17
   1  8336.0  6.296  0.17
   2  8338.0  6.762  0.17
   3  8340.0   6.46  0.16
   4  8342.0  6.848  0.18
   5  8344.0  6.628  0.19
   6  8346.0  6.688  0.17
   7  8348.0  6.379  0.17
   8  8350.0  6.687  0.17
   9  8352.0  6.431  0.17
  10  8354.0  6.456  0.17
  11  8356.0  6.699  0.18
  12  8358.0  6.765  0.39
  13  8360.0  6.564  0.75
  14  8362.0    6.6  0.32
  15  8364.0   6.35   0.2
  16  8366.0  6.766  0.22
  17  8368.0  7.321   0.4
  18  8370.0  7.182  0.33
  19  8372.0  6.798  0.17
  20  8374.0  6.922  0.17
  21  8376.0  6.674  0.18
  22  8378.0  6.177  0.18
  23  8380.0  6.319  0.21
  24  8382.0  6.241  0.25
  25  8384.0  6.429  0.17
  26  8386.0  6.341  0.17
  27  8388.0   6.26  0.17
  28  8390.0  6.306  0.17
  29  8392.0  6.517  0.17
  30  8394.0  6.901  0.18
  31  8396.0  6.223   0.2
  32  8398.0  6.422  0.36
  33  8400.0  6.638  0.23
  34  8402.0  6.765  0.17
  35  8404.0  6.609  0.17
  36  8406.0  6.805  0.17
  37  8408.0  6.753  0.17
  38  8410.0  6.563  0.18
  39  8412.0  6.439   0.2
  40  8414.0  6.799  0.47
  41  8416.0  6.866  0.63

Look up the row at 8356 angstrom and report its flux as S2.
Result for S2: 6.699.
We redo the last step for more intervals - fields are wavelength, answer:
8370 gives 7.182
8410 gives 6.563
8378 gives 6.177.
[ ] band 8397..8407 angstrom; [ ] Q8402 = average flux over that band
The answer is 6.65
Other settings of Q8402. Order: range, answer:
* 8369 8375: 6.97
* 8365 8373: 7.02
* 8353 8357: 6.58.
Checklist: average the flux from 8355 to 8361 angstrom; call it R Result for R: 6.68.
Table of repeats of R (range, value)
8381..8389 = 6.32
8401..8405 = 6.69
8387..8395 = 6.5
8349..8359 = 6.61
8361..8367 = 6.57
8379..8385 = 6.33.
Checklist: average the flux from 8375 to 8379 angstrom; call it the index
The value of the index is 6.43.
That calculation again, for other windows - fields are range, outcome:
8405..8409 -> 6.78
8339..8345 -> 6.65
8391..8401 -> 6.54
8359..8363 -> 6.58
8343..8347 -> 6.66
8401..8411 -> 6.7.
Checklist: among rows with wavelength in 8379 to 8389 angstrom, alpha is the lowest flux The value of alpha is 6.241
